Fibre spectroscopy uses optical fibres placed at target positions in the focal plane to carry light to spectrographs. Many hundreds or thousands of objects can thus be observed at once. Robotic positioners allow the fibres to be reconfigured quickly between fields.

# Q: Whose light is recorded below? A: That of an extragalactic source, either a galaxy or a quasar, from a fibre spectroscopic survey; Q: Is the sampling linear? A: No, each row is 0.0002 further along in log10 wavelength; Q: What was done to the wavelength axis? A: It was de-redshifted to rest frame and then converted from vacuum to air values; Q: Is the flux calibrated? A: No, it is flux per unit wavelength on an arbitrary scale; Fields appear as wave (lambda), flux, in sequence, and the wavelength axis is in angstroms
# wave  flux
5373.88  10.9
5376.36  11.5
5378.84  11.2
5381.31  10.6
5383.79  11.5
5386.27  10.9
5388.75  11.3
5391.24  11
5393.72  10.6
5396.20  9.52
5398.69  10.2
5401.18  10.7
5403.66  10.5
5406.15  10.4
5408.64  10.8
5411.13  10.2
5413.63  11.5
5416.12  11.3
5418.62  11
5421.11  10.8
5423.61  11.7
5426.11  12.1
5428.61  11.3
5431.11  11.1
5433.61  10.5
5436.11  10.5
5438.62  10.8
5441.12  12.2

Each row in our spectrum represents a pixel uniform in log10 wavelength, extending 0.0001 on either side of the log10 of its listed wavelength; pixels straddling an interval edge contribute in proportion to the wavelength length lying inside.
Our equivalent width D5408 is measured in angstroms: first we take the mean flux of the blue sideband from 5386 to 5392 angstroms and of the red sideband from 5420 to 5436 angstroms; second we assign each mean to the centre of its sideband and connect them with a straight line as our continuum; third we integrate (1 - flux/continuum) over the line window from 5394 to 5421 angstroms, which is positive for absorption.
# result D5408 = 1.3 angstroms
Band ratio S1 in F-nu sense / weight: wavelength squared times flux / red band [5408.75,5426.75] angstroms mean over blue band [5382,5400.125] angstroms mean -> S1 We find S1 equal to 1.05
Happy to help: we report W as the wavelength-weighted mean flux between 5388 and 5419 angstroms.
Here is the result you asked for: 10.7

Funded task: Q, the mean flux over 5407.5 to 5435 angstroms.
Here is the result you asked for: 11.1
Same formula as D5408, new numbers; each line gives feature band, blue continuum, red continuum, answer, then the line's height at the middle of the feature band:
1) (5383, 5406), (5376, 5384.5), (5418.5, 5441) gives 1.02 angstroms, 11.2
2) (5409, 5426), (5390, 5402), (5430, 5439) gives -0.91 angstroms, 10.6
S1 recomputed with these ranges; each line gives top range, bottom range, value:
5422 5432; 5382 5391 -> 1.05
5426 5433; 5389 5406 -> 1.09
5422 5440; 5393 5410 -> 1.08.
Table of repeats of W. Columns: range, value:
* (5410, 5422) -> 11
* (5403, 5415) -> 10.7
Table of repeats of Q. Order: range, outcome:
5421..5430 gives 11.5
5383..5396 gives 10.9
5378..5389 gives 11.1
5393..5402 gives 10.2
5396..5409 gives 10.4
